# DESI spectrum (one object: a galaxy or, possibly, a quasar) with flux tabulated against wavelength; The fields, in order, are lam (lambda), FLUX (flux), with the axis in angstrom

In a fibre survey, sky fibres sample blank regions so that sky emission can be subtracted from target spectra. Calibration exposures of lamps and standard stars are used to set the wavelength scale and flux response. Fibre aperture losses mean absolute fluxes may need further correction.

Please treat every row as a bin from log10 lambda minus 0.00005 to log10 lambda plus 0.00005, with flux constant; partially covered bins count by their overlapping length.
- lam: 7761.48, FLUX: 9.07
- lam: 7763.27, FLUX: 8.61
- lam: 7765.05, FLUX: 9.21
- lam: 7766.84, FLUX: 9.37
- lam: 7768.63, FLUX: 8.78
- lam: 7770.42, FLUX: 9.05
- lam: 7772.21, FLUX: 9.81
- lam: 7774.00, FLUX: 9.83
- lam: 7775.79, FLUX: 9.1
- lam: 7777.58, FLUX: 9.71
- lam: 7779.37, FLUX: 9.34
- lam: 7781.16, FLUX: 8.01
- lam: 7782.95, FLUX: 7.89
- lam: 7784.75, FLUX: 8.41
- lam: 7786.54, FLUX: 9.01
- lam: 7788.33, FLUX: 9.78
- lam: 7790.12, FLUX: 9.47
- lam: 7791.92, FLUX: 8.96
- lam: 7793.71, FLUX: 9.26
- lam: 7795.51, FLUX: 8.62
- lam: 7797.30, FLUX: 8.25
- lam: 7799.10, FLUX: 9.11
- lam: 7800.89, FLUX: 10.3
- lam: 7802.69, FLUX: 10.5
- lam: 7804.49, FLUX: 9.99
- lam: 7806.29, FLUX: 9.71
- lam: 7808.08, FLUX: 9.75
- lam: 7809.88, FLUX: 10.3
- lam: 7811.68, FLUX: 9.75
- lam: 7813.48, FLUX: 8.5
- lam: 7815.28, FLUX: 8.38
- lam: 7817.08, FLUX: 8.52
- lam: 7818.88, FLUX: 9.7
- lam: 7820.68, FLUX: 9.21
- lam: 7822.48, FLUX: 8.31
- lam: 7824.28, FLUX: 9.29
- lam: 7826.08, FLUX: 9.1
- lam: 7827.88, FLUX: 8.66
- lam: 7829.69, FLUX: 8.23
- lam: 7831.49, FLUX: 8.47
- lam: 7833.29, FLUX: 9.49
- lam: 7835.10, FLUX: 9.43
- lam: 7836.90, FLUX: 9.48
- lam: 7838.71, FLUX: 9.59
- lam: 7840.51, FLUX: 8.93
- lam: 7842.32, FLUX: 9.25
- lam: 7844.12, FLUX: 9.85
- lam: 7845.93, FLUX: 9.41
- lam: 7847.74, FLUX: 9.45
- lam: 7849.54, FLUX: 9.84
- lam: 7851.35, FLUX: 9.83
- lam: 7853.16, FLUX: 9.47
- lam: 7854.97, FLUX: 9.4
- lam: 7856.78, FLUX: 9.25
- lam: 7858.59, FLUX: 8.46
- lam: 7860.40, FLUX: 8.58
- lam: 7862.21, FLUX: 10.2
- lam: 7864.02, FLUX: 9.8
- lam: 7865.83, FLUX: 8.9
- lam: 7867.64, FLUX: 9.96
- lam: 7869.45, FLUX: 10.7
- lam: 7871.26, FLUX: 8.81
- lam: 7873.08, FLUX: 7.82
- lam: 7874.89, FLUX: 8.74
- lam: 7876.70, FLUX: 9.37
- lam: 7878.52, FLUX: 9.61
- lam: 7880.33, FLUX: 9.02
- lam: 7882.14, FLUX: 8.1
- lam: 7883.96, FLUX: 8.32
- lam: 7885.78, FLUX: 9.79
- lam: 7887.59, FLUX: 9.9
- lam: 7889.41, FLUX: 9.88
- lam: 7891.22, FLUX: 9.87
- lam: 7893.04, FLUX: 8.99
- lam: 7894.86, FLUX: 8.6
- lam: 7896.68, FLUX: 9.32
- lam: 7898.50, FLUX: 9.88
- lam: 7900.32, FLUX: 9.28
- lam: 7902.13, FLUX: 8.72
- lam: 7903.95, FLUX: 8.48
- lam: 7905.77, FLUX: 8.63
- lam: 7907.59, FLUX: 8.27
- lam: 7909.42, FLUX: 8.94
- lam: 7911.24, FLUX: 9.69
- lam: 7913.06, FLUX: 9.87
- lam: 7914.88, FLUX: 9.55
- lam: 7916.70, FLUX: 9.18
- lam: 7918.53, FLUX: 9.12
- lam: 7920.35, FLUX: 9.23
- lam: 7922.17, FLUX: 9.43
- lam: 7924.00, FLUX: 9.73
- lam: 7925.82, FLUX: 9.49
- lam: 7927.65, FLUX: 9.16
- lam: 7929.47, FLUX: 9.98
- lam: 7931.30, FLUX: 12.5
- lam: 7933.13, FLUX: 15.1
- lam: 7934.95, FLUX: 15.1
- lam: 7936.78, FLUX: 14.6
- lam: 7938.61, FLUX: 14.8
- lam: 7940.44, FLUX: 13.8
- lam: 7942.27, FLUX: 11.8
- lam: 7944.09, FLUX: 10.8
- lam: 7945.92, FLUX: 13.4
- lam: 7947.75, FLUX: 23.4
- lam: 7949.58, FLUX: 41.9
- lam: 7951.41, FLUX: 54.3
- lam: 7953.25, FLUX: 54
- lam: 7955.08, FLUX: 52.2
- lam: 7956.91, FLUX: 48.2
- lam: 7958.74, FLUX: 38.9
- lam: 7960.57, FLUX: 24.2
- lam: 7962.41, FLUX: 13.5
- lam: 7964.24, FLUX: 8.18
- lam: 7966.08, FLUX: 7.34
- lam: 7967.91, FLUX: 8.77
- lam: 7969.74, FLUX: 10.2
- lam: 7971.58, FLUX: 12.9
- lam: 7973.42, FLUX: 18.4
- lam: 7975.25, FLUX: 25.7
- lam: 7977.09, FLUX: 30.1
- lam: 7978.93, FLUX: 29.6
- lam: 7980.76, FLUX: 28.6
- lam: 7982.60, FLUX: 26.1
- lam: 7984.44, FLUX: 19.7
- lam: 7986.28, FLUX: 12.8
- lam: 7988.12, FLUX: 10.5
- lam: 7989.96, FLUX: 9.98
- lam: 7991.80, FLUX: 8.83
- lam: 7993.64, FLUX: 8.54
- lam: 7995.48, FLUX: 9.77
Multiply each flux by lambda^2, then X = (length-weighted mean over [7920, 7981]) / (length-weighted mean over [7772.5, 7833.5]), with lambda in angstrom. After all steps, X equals 2.37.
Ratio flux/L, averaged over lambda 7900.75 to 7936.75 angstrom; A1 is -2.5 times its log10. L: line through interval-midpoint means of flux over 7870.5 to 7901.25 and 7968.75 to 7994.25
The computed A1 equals 0.21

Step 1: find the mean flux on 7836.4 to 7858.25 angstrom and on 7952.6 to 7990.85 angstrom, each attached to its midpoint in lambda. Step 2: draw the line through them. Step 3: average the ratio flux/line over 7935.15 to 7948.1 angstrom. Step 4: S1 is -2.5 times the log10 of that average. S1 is 0.35 mag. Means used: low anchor 9.45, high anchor 23.1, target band 14.3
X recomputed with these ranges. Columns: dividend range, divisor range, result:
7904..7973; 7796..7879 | 1.93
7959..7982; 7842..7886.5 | 2.09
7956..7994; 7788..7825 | 2.16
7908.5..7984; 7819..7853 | 2.16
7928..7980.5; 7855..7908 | 2.51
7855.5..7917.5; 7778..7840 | 1.03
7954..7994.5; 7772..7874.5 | 2.33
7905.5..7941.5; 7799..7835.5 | 1.20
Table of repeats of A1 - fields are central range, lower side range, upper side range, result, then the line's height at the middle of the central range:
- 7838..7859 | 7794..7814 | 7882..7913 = -0.01 mag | 9.35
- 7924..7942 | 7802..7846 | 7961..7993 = 0.16 mag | 14.5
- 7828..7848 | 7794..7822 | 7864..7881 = 0.01 mag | 9.31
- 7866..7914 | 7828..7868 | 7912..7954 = 0.37 mag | 13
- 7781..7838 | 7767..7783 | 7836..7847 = 0.02 mag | 9.28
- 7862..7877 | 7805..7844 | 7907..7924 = -0.01 mag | 9.23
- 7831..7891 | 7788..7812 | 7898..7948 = 0.10 mag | 10.3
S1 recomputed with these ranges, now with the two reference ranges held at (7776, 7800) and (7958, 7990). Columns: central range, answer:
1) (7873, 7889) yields 0.46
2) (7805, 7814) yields 0.04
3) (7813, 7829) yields 0.20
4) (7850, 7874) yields 0.34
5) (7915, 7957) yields -0.16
